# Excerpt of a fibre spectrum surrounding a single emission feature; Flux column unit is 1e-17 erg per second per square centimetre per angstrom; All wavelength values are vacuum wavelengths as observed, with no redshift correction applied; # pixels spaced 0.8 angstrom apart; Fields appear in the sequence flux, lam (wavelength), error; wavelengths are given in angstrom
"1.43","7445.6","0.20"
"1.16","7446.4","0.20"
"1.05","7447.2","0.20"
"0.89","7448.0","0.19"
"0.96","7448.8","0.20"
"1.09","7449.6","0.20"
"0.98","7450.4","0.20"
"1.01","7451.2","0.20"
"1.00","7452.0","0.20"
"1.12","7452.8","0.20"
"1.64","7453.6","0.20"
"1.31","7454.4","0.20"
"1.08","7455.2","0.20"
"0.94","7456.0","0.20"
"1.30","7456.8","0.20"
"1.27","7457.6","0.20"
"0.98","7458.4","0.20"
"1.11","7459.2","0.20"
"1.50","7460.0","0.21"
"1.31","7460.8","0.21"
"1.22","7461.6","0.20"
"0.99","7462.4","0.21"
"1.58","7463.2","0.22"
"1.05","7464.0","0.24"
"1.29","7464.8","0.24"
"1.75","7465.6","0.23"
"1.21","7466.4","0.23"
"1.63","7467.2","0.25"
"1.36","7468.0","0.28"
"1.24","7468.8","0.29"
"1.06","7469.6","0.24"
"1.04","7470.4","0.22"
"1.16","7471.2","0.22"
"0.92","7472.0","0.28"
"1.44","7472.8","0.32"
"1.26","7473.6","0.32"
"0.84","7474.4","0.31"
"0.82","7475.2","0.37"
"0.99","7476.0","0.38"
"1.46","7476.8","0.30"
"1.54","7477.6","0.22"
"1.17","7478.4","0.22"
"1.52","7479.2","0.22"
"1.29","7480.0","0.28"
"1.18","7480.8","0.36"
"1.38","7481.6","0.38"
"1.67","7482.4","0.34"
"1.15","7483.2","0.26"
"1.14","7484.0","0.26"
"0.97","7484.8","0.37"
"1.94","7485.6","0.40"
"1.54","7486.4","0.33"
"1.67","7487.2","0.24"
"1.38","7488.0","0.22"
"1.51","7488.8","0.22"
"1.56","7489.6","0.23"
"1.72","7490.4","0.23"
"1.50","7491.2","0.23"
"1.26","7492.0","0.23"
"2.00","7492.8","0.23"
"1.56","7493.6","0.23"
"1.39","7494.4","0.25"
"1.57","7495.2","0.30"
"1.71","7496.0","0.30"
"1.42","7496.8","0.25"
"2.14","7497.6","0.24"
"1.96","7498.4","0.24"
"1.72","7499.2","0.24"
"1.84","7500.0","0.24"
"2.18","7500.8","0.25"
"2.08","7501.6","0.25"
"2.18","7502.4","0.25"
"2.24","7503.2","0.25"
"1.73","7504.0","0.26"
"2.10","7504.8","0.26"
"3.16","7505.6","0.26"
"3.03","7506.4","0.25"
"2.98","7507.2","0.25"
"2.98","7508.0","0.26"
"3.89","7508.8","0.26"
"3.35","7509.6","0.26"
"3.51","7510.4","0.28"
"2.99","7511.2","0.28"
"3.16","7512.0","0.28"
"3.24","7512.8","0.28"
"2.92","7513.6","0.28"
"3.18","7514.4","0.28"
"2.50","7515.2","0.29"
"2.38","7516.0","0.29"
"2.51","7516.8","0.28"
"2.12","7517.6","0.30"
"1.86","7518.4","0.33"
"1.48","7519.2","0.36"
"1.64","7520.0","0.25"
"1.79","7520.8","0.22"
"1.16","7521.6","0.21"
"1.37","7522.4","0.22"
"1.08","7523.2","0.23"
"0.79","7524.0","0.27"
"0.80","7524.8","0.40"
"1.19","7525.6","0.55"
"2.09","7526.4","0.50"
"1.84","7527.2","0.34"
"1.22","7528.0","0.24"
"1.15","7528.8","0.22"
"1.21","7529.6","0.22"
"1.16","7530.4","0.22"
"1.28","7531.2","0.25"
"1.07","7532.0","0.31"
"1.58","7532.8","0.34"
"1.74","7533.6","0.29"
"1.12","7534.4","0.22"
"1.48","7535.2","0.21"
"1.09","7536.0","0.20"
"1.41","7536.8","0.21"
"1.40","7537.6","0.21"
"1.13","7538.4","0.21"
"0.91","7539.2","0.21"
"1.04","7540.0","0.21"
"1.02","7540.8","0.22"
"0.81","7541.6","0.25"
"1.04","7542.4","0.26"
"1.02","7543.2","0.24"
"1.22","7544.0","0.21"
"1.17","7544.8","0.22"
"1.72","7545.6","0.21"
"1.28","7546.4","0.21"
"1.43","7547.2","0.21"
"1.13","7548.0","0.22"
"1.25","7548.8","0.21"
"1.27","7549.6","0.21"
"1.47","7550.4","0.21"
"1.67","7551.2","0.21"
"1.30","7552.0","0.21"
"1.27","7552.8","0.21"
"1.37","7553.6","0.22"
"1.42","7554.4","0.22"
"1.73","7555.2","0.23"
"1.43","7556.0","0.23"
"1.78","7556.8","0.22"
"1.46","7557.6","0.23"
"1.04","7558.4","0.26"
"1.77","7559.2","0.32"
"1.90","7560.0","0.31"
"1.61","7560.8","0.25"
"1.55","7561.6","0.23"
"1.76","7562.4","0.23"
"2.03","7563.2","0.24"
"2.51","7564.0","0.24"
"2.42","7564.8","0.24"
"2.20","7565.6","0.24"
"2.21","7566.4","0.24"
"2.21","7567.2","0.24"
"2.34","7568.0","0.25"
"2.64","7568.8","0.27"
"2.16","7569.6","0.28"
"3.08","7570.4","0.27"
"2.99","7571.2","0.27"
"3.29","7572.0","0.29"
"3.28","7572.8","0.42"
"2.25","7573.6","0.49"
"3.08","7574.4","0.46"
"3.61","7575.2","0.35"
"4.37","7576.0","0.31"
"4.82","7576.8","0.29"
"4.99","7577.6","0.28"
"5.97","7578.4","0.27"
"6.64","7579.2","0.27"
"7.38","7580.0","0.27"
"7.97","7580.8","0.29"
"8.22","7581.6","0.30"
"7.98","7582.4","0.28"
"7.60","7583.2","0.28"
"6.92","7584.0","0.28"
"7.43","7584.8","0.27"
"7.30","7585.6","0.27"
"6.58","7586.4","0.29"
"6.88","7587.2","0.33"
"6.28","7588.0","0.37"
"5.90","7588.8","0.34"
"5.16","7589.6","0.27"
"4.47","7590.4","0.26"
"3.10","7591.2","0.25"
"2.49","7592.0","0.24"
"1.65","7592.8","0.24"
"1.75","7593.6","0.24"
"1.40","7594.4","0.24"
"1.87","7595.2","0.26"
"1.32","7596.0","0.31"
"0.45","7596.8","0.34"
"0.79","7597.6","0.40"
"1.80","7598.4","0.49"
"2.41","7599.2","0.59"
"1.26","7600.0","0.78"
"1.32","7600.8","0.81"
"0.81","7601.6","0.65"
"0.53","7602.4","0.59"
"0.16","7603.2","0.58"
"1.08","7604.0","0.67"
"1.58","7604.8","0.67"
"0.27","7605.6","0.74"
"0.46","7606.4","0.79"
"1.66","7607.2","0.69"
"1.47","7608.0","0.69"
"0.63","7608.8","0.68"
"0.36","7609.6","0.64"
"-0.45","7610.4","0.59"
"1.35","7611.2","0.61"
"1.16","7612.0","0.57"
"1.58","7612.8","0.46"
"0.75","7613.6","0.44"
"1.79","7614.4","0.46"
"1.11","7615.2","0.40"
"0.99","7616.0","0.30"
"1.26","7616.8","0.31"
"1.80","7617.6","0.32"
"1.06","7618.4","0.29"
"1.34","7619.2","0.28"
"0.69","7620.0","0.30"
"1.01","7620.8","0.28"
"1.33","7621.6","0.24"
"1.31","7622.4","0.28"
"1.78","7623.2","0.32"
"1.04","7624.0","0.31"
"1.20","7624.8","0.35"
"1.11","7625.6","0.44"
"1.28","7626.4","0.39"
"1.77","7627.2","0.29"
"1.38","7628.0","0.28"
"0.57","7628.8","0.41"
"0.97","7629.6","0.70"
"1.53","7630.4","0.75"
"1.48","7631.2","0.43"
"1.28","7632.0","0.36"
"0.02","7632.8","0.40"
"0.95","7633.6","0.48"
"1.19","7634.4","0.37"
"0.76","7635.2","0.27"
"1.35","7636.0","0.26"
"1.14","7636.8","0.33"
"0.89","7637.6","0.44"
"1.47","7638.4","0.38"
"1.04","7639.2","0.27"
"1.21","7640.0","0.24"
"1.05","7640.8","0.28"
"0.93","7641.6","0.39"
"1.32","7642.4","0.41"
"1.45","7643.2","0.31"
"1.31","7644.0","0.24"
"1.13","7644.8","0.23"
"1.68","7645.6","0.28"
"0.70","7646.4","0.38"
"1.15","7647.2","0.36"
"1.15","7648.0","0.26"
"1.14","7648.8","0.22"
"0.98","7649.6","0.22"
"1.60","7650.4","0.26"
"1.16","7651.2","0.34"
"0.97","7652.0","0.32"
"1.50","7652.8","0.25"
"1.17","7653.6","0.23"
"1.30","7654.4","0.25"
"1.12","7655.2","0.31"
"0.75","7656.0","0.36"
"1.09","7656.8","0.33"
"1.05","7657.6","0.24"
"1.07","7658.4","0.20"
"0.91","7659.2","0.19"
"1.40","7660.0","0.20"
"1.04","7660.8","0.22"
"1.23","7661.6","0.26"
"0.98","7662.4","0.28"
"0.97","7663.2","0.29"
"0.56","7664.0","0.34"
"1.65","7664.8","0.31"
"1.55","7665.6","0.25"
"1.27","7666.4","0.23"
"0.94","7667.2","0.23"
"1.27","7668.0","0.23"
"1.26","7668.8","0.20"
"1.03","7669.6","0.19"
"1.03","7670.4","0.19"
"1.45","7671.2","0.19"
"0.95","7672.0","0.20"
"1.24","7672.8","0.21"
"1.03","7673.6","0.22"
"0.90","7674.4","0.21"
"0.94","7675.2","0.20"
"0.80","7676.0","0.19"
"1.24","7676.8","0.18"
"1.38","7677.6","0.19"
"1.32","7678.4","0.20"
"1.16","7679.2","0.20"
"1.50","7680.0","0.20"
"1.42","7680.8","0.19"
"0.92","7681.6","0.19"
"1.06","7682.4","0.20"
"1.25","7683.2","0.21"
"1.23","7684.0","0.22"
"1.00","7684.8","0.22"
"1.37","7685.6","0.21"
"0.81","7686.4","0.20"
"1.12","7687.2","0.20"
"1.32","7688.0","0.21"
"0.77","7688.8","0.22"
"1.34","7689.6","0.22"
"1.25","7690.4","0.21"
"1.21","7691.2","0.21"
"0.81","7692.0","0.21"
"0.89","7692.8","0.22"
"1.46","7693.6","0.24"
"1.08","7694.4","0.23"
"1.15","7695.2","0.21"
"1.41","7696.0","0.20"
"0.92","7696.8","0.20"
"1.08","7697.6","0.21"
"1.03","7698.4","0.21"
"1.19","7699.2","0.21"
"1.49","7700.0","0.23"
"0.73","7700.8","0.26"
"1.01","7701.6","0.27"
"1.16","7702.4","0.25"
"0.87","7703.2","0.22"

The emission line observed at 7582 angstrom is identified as [O III]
